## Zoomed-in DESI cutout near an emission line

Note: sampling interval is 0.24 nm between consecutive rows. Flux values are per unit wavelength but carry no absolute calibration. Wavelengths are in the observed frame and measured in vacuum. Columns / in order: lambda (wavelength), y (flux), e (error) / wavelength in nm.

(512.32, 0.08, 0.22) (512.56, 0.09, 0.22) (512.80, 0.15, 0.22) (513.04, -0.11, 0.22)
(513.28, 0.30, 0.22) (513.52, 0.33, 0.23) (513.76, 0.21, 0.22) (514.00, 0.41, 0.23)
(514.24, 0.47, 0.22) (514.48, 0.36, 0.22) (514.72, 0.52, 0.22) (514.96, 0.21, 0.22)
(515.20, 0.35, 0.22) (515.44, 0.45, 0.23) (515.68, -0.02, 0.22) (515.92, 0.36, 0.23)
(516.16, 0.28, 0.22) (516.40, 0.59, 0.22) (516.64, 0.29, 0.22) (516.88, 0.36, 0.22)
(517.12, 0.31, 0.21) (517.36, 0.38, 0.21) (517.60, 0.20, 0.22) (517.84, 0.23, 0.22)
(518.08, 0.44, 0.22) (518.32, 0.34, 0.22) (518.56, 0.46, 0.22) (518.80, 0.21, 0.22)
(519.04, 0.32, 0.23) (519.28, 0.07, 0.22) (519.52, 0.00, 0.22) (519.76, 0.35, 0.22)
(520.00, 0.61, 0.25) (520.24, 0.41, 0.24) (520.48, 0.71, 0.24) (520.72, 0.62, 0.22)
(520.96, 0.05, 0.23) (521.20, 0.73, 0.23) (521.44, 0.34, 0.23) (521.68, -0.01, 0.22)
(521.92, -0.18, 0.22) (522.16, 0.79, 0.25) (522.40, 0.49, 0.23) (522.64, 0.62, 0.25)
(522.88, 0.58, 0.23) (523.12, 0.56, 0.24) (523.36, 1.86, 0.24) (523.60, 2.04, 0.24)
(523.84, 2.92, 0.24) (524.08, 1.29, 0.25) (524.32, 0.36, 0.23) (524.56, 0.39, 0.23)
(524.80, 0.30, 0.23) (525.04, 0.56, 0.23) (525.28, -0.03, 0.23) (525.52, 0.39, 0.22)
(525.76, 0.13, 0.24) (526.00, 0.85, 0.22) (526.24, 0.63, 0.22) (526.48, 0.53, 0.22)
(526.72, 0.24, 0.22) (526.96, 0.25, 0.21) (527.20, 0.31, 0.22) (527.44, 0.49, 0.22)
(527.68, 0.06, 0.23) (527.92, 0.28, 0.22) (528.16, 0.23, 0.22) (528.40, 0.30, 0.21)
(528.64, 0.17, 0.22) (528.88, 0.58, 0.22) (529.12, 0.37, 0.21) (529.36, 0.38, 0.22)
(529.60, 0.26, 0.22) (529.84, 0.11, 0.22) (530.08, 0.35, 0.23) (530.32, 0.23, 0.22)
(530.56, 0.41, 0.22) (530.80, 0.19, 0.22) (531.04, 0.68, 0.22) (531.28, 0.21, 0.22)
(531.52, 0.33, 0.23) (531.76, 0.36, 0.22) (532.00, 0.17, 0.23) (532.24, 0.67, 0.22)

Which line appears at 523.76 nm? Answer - [O II]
